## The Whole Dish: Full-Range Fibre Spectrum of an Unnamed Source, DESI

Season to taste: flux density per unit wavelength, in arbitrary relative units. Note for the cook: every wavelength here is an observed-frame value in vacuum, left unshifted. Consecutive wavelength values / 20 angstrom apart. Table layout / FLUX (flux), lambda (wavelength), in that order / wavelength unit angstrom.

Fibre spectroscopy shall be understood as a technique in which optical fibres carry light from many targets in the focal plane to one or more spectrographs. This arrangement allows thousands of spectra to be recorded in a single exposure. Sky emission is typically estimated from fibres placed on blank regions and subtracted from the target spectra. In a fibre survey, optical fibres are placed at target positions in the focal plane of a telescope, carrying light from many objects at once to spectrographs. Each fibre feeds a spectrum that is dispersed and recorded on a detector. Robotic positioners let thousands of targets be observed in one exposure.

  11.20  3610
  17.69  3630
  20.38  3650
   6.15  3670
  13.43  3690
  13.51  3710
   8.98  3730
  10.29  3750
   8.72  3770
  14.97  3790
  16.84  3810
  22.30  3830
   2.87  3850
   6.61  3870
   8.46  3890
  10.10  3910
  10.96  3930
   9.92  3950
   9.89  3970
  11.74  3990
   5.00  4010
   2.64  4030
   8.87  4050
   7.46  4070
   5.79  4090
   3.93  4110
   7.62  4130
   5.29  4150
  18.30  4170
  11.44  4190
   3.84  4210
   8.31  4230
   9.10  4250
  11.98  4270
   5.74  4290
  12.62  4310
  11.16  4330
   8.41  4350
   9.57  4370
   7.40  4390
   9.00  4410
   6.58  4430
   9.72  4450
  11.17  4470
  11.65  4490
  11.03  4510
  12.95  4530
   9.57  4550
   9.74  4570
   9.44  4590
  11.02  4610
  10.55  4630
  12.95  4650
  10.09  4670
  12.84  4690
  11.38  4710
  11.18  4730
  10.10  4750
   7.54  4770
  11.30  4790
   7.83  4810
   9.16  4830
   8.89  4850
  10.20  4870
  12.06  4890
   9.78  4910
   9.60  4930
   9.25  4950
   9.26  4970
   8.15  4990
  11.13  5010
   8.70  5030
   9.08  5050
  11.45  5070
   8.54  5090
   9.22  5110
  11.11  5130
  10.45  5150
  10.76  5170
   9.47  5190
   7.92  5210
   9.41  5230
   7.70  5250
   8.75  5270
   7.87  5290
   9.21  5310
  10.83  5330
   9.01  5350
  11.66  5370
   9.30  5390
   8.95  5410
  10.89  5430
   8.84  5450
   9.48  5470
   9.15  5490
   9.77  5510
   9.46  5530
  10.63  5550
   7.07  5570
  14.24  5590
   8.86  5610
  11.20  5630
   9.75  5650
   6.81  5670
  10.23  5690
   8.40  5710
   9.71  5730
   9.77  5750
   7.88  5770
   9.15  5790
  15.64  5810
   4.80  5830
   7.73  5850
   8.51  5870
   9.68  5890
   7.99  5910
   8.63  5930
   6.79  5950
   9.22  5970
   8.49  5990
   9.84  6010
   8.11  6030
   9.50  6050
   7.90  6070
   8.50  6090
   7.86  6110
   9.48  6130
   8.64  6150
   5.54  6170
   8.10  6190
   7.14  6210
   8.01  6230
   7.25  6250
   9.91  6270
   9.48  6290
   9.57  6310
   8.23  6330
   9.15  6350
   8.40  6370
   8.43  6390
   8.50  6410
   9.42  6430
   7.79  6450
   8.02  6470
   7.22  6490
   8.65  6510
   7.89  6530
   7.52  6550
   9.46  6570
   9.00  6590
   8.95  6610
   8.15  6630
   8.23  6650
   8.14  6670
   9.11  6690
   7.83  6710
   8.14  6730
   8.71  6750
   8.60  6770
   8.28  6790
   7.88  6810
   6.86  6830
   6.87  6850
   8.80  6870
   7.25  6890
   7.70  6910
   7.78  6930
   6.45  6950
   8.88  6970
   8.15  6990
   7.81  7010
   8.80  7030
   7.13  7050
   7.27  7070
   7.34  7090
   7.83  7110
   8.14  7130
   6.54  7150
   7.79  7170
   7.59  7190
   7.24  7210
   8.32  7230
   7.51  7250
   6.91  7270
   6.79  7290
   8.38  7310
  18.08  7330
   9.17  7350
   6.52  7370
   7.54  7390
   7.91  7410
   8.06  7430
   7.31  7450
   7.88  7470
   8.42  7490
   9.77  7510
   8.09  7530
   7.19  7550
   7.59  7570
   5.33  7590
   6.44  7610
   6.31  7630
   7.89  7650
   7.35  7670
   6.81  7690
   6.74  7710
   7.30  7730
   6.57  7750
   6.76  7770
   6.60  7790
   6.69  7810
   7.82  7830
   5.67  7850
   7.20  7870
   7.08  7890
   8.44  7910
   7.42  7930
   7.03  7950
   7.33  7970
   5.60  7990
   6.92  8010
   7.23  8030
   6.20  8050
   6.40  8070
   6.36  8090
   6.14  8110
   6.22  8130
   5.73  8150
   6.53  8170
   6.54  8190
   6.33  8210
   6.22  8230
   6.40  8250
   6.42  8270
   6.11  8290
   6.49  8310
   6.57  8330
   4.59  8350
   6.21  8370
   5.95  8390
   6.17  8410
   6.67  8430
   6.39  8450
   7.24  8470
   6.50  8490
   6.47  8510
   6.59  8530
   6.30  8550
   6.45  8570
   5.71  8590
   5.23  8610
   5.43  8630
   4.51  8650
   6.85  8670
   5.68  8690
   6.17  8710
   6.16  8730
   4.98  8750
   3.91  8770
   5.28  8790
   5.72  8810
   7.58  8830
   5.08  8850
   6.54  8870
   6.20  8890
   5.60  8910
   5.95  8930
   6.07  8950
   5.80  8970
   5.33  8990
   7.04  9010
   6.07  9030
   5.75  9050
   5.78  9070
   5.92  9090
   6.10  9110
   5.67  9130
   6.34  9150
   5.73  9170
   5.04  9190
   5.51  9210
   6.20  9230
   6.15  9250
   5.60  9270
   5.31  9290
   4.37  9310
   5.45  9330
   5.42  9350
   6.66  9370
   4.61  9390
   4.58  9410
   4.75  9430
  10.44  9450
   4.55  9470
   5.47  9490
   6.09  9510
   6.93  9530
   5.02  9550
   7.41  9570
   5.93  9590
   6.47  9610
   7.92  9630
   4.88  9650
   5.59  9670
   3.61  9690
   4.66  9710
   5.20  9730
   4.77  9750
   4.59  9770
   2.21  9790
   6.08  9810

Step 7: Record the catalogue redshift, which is 0.117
